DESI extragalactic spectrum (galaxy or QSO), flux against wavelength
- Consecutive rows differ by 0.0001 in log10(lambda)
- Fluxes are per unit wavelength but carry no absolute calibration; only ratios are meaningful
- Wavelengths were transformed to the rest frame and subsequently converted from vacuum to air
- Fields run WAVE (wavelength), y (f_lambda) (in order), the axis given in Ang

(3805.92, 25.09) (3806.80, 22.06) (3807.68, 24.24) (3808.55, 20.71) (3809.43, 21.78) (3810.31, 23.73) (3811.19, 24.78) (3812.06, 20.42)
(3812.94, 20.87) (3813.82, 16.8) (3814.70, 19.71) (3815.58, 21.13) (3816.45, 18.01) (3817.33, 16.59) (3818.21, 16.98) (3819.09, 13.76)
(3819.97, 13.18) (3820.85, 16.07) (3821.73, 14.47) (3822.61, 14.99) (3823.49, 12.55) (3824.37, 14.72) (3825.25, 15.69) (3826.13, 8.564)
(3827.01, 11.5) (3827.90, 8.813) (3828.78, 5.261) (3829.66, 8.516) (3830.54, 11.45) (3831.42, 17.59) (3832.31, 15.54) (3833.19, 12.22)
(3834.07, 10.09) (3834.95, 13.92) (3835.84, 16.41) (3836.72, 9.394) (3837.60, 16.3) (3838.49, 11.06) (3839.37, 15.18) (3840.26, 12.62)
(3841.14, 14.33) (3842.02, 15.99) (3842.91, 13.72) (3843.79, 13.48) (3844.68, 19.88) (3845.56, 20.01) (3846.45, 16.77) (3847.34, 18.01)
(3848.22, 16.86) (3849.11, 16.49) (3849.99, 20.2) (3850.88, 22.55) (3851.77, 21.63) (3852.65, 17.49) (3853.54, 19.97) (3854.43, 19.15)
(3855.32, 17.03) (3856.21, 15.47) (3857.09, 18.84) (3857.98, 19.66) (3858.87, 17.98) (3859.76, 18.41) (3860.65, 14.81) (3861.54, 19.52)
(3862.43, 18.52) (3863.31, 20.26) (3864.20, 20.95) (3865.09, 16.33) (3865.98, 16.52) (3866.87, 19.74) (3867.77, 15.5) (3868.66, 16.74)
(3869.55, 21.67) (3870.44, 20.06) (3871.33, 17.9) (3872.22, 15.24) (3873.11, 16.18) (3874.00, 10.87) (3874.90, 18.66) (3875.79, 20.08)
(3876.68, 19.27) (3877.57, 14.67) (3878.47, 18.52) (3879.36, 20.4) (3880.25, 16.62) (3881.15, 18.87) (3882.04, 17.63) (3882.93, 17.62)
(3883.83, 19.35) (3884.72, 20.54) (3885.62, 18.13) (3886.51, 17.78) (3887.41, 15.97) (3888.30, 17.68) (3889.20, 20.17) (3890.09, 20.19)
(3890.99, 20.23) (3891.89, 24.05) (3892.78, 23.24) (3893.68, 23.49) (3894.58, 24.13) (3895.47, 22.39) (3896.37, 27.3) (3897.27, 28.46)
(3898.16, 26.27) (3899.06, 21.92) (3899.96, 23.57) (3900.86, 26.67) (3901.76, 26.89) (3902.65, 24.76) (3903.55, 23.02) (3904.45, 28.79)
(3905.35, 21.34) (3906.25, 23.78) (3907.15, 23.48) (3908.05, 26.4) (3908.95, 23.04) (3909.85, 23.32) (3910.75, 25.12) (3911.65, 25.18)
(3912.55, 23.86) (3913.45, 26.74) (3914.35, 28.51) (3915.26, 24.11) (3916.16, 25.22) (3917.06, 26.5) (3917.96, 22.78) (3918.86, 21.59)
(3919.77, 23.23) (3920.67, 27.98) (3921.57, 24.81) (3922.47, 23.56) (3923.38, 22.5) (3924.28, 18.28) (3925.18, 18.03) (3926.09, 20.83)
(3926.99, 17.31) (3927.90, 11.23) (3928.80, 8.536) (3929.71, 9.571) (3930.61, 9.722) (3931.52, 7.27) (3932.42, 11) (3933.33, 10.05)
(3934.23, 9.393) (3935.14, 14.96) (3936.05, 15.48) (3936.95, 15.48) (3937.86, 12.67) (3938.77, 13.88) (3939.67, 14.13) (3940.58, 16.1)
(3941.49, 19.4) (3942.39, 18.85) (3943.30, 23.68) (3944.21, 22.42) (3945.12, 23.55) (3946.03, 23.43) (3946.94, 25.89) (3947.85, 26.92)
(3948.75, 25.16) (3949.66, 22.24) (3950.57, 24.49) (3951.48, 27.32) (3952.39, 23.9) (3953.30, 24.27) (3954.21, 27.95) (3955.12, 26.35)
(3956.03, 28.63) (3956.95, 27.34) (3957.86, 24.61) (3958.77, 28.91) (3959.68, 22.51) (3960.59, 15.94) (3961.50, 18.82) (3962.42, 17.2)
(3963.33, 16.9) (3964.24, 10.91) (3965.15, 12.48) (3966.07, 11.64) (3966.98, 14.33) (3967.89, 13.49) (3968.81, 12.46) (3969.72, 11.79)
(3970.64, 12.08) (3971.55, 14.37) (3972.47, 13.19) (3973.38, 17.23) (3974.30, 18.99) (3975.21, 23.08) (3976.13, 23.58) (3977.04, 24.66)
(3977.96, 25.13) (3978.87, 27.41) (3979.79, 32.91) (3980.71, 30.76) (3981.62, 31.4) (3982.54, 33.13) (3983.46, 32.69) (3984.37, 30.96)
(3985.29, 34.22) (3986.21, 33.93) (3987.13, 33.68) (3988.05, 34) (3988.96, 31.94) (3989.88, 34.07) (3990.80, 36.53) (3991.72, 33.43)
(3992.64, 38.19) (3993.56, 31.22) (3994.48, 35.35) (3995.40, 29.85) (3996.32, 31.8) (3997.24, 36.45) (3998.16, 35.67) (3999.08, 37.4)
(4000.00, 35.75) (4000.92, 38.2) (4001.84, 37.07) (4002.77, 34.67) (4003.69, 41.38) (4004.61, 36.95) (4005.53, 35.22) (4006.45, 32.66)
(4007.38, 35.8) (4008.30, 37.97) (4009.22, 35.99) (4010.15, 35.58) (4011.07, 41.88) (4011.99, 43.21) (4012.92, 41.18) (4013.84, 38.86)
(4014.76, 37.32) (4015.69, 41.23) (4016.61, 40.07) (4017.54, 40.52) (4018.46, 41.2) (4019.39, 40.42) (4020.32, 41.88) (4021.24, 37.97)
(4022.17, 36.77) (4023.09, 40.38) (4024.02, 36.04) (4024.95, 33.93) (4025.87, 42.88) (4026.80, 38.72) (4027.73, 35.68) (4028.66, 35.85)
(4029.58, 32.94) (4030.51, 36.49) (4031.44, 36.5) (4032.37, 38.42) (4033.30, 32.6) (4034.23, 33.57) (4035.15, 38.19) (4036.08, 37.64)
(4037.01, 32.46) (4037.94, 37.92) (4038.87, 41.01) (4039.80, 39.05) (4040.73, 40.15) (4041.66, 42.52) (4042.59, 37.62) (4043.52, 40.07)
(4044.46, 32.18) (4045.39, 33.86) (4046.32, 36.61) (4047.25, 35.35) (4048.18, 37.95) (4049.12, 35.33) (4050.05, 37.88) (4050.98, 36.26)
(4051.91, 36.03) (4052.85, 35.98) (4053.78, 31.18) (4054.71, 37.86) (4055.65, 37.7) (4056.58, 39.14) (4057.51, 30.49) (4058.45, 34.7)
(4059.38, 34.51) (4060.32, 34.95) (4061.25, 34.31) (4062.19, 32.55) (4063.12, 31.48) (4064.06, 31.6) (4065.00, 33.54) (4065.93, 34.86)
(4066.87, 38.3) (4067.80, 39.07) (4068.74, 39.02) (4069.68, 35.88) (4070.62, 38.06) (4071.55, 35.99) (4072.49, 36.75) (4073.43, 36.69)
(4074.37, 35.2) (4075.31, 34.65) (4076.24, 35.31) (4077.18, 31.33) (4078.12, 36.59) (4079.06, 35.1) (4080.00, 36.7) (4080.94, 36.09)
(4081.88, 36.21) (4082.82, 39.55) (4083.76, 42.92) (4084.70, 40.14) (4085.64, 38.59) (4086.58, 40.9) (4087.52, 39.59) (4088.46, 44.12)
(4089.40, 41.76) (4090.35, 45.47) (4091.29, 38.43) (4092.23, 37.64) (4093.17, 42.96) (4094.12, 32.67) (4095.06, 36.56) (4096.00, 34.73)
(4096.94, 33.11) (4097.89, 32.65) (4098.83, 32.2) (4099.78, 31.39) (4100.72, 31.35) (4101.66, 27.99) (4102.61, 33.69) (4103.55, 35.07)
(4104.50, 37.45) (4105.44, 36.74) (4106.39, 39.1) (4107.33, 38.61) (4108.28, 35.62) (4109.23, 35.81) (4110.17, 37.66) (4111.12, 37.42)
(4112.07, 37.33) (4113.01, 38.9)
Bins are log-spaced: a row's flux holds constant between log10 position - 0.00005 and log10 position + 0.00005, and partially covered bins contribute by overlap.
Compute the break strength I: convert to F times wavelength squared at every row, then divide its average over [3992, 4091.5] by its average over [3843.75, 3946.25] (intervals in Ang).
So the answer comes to 2.0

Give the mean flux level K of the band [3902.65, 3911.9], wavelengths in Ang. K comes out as 24.3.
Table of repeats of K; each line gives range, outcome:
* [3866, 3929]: 21.3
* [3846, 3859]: 18.5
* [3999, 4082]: 36.8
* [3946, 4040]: 30.8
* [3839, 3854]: 17.4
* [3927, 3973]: 17.9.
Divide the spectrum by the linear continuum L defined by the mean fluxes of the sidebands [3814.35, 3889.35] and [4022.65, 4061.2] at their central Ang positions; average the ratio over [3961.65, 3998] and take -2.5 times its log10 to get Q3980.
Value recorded 0.19 mag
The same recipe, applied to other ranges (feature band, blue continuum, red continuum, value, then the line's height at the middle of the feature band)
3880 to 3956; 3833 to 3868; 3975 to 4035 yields 0.17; 25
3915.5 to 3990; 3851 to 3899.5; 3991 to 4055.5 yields 0.33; 28.6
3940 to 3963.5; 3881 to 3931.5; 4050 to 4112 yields 0.10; 25.5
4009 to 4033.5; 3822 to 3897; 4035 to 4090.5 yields -0.17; 32.8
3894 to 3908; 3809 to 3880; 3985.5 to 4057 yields -0.08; 23.1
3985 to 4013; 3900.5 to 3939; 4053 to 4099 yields -0.25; 28.5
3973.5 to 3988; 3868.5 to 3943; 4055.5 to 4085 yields -0.07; 27.2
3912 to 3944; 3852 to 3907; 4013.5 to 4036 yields 0.37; 26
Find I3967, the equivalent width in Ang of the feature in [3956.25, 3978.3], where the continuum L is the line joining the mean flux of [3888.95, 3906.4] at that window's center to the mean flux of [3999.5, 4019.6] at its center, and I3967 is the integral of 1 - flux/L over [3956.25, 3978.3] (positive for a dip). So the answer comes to 9.9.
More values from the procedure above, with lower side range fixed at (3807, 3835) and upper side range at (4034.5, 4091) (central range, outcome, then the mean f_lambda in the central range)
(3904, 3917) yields -0.73 Ang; 25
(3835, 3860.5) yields 1.86 Ang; 16.9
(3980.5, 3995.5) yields -1.48 Ang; 33.4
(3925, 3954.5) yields 9.37 Ang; 18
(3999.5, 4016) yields -2.93 Ang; 37.8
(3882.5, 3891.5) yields 1.16 Ang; 18.8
